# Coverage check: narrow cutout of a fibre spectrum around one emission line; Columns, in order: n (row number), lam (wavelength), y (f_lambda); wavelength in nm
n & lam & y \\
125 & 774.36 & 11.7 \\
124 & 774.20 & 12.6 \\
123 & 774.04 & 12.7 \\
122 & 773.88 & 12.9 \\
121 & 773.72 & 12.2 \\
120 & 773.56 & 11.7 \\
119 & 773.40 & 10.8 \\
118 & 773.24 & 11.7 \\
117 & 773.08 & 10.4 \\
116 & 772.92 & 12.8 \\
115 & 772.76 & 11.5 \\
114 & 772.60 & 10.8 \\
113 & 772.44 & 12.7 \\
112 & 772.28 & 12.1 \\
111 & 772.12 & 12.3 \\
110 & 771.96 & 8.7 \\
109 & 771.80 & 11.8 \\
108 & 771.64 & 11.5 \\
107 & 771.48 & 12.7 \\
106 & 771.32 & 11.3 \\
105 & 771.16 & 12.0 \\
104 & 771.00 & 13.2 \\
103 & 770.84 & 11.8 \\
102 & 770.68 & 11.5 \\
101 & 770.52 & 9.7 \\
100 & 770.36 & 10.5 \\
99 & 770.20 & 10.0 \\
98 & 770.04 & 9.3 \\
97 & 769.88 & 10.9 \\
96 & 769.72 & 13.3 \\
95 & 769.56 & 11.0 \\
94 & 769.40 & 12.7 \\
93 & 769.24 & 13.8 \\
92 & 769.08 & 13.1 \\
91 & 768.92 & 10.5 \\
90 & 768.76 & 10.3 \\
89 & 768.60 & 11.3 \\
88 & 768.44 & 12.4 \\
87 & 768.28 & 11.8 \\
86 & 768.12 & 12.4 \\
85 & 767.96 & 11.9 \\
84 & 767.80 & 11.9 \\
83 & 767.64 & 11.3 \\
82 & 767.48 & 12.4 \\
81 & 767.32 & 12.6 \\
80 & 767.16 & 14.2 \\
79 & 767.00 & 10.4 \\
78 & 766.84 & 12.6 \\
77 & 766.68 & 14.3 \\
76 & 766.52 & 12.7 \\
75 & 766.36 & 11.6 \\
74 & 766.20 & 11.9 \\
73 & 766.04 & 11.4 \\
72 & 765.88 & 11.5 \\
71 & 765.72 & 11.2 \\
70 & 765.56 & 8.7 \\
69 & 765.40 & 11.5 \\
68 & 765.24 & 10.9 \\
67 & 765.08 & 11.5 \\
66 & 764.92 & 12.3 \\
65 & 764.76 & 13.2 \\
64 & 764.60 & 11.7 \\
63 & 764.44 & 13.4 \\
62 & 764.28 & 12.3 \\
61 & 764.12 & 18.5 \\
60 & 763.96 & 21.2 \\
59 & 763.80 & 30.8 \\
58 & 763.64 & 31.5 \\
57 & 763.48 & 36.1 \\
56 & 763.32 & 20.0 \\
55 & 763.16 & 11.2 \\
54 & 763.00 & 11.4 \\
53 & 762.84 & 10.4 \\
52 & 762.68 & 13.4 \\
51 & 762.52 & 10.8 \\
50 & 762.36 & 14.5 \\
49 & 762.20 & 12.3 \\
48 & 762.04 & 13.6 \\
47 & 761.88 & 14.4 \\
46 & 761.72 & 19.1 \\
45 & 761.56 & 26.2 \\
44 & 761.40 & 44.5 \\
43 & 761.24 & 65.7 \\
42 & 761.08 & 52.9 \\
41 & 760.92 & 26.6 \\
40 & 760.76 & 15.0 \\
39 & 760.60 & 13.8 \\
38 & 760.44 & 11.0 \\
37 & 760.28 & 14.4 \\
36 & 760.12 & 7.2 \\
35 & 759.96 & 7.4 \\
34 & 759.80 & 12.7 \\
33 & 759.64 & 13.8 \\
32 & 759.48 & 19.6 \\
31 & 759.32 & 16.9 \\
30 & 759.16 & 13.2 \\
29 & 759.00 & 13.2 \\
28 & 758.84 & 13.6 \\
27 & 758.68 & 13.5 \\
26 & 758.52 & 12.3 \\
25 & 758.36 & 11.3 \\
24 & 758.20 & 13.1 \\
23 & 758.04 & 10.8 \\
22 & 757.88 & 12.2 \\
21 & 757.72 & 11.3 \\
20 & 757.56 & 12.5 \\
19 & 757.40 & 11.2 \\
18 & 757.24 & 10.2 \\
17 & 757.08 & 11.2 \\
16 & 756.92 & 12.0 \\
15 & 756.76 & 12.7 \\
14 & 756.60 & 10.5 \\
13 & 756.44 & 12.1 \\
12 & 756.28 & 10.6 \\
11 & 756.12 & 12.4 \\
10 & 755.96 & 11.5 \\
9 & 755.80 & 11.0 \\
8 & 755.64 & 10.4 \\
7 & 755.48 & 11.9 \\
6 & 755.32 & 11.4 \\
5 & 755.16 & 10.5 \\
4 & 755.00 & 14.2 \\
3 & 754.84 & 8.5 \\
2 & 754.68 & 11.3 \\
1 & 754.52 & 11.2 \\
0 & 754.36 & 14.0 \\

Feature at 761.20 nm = H-alpha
